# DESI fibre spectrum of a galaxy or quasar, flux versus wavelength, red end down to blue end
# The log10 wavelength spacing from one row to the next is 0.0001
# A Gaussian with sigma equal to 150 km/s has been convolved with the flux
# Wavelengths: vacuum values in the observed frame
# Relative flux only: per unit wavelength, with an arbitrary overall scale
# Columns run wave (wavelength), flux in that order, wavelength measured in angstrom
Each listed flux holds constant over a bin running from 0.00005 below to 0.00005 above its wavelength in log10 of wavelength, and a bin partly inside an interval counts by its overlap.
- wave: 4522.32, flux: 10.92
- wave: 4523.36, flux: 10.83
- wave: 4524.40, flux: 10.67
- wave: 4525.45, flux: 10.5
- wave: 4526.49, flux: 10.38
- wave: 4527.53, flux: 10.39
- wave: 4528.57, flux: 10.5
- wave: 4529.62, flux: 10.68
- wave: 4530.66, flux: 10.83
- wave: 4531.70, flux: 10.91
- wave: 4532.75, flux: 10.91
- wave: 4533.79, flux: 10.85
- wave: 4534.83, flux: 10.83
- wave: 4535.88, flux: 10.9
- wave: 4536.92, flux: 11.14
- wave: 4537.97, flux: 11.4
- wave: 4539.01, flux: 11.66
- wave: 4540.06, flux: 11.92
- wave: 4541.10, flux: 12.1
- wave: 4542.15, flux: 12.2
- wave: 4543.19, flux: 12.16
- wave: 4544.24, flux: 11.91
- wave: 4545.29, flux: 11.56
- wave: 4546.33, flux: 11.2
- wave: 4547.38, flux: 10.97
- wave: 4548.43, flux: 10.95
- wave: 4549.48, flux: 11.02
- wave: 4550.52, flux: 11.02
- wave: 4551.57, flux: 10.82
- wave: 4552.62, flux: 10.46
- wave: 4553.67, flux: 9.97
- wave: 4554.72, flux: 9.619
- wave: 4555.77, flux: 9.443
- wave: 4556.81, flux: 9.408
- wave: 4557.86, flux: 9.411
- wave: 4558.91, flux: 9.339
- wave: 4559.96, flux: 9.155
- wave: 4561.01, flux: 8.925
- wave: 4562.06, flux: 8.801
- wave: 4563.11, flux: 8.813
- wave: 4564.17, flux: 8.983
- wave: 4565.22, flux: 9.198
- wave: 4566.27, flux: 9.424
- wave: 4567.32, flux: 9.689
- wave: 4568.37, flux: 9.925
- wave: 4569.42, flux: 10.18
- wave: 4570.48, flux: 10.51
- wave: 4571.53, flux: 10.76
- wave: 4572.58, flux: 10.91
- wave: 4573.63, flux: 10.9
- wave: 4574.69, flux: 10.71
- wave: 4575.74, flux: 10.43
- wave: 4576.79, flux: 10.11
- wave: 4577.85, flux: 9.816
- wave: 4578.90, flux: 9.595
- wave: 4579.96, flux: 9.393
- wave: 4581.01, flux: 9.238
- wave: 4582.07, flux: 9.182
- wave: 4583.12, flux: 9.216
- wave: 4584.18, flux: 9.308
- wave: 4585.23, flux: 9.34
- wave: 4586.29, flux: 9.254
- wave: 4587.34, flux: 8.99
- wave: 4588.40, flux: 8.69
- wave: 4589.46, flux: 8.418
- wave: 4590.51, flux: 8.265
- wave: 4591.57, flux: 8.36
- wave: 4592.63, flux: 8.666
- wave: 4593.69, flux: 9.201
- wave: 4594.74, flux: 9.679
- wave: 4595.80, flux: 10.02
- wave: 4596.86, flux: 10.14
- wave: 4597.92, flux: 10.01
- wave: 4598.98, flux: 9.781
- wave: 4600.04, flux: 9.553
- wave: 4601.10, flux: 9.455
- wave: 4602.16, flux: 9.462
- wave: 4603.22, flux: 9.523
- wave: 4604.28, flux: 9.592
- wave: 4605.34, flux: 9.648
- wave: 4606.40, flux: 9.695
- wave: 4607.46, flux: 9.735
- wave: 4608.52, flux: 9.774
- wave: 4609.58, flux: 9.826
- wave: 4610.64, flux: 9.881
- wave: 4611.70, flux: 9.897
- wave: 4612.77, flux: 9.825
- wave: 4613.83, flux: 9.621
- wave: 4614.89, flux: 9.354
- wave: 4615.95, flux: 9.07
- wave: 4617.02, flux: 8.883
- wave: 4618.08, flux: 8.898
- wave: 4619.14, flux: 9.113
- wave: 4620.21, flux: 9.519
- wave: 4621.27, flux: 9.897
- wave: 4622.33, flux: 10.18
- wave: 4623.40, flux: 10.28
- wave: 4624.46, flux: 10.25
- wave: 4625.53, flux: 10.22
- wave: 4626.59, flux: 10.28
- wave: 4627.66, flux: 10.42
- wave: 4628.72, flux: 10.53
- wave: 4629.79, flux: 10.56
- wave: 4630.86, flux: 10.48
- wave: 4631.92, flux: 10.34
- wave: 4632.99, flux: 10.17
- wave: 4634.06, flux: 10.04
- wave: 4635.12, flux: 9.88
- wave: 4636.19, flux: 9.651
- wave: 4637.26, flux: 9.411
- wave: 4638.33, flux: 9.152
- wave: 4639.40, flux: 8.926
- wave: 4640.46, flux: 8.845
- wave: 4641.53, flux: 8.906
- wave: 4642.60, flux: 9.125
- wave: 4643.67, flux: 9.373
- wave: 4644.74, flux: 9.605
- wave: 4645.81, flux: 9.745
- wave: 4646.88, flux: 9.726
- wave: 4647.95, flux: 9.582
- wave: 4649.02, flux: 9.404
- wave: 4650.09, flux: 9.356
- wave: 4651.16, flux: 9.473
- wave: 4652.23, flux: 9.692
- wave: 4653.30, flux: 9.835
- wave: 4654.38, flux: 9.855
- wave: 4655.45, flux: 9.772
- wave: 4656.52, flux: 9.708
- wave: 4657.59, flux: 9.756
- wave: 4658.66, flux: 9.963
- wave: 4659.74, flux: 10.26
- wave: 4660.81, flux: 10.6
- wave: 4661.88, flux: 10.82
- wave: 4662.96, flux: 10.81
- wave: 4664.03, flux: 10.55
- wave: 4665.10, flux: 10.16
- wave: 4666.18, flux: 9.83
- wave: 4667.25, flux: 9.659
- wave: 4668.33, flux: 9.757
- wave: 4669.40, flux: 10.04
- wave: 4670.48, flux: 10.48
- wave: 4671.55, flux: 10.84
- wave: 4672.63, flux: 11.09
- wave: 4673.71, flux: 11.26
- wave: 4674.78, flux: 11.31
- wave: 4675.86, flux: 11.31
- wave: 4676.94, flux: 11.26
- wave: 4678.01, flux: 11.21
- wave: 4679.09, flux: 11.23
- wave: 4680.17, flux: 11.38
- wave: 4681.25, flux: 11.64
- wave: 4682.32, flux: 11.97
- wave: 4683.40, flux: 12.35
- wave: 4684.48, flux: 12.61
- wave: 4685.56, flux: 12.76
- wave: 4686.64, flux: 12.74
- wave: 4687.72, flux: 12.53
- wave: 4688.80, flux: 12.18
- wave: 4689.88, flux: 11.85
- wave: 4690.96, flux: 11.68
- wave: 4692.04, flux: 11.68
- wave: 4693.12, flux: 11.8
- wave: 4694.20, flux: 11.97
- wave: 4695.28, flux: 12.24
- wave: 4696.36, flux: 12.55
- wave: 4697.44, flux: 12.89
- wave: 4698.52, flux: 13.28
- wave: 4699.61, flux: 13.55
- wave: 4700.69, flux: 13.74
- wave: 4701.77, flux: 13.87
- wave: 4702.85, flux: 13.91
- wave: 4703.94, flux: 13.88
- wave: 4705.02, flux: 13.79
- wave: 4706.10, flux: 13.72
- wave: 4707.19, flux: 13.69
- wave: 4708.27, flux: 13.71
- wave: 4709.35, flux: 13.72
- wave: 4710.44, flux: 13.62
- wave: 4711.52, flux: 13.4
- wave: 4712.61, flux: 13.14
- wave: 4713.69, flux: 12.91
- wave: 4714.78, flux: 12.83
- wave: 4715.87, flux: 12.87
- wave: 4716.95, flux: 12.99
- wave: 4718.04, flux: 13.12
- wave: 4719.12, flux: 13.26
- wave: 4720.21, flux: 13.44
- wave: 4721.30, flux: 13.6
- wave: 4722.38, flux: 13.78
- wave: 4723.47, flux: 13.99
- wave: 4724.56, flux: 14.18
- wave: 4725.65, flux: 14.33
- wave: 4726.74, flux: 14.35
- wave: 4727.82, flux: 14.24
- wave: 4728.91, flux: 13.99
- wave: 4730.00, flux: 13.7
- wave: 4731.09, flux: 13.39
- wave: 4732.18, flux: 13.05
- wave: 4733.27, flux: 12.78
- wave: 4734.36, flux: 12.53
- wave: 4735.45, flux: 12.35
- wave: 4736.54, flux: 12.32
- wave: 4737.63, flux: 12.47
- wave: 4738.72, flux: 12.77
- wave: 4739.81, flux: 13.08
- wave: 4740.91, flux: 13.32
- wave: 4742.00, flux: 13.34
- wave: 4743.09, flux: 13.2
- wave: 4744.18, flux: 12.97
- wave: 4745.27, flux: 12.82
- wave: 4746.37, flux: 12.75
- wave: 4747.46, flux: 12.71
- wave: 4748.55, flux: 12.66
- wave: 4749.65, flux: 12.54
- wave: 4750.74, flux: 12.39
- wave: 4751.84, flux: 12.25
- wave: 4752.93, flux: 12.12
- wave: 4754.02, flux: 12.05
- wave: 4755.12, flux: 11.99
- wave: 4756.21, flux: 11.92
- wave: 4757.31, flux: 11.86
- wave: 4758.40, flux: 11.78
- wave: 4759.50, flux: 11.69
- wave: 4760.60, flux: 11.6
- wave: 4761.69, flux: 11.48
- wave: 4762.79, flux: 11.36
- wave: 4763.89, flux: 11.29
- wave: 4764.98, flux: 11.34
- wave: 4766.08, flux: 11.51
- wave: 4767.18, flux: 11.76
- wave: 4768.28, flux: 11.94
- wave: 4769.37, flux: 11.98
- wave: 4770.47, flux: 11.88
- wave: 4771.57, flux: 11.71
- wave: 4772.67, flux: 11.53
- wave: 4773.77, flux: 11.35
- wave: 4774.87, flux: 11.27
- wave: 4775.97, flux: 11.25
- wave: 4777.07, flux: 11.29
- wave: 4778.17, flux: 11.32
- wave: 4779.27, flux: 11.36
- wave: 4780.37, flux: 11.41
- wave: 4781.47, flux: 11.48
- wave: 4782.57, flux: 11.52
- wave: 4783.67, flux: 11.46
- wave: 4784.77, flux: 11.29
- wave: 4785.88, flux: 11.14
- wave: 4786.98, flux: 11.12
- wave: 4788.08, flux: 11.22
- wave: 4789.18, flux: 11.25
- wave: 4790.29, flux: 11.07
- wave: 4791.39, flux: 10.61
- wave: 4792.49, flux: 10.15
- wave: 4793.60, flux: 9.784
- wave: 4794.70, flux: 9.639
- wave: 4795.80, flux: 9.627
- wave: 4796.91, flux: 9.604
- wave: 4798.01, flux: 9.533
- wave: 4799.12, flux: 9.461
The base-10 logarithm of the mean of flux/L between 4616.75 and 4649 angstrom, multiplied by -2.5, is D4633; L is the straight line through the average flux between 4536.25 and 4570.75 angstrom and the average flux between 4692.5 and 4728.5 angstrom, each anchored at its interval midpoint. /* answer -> 0.219 mag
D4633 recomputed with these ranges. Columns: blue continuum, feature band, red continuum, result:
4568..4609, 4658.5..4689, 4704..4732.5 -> 0.10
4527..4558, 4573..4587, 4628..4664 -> 0.08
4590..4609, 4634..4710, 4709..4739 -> 0.06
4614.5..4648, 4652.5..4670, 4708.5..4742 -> 0.08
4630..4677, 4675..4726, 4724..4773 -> -0.14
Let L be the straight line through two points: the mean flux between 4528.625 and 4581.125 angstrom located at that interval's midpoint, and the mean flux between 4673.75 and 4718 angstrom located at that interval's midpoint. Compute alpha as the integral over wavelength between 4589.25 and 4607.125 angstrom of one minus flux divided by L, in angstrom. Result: 2.7 angstrom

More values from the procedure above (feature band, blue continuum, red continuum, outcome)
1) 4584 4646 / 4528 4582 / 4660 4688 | 6.9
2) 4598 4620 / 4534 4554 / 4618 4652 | 1.4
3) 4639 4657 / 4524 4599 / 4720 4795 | 2.5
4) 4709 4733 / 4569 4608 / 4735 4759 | -2.9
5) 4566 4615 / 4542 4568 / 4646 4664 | 2.1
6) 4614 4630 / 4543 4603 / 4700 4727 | 1.9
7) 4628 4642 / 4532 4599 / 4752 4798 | 0.9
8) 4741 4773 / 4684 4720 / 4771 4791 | -0.7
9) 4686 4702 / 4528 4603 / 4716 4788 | -1.2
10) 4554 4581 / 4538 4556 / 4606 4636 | 2.7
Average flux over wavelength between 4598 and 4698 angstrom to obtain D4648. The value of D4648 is 10.3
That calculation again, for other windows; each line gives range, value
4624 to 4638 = 10.2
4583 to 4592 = 8.86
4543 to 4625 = 9.76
